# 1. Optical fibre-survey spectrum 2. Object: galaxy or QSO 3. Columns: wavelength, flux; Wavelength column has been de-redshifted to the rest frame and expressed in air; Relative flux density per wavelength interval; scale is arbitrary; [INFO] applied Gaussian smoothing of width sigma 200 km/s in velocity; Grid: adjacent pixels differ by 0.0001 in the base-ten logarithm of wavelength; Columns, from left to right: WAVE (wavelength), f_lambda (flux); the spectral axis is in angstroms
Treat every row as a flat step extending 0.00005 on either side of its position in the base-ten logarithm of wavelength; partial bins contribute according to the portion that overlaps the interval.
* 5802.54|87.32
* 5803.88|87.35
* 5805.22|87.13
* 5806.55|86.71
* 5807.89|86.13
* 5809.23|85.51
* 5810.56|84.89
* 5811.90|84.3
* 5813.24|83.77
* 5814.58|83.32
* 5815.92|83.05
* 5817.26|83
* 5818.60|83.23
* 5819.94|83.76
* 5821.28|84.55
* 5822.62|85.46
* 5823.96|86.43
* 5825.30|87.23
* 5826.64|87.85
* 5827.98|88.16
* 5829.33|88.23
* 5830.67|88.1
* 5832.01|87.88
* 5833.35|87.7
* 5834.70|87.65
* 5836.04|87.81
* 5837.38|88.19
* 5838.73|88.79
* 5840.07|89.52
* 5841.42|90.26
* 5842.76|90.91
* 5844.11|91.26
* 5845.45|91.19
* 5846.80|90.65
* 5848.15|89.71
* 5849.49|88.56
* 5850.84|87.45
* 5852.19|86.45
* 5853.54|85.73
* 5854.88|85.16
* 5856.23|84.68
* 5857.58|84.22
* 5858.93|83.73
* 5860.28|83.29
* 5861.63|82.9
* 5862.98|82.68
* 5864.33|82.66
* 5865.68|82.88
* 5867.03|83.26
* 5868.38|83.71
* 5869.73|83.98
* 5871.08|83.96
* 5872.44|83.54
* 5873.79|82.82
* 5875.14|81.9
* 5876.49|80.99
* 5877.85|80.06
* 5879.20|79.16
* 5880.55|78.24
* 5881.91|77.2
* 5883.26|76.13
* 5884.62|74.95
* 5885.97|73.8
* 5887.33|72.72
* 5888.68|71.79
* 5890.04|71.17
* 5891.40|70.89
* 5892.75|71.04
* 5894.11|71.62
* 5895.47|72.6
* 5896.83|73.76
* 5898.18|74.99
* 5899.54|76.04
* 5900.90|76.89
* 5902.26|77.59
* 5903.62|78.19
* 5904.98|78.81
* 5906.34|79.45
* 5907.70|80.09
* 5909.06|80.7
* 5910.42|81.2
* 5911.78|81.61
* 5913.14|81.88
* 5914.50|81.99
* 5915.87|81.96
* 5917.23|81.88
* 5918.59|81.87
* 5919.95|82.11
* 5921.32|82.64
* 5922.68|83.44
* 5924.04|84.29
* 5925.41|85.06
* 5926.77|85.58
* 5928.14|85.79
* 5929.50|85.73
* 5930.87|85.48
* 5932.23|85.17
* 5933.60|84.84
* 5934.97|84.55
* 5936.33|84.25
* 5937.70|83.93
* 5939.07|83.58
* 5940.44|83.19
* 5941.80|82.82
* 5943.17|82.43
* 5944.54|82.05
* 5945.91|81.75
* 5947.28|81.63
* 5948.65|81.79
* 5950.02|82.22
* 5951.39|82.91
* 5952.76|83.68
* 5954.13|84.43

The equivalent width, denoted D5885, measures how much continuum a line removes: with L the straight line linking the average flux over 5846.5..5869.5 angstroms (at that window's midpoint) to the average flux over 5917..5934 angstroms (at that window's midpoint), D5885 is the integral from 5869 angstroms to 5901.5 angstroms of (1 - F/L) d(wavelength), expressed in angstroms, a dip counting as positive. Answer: 3.08 angstroms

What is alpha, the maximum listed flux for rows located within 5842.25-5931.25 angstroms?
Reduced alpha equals 91.26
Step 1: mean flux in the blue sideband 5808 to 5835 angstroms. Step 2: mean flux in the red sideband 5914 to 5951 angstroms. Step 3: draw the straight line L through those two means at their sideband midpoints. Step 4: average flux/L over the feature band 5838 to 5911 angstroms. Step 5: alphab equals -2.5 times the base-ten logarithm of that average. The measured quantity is 0.04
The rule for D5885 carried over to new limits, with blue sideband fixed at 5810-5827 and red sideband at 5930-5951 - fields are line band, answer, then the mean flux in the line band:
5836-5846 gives -0.65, 89.9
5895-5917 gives 1.30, 78.7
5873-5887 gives 0.92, 78.4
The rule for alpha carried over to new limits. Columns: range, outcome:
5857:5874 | 84.22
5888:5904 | 78.19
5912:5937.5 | 85.79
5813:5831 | 88.23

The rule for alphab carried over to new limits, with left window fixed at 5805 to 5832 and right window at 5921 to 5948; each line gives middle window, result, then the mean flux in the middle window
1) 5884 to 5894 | 0.17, 72.3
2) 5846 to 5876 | 0.00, 84.7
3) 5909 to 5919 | 0.03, 81.7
